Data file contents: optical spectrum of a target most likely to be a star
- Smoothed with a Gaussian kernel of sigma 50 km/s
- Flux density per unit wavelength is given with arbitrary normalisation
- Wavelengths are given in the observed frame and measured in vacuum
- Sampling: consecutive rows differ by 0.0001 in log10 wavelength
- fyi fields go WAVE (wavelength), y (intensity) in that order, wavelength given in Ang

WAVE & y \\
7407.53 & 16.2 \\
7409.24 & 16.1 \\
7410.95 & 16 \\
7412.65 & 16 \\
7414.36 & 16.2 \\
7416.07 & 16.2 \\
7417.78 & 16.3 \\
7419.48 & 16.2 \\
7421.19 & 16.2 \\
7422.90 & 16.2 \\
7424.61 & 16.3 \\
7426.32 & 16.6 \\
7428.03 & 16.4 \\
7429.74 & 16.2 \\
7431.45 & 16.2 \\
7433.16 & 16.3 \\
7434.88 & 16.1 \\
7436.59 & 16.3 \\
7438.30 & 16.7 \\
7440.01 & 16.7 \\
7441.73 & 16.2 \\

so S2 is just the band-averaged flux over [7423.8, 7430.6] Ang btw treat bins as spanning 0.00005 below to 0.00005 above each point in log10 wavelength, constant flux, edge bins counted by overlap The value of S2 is 16.4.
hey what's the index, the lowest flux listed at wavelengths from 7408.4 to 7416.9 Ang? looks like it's 16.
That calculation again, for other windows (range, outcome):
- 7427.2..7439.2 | 16.1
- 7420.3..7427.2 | 16.2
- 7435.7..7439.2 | 16.3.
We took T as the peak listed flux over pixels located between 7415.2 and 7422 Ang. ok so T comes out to 16.3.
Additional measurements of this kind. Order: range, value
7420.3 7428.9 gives 16.6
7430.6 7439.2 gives 16.7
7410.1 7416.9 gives 16.2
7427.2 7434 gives 16.4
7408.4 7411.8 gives 16.1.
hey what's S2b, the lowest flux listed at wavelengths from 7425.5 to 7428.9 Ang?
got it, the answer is 16.4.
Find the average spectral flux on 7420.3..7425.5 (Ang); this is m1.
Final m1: 16.2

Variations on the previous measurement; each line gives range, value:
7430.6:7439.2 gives 16.3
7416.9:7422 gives 16.2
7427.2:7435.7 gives 16.2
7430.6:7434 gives 16.3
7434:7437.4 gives 16.2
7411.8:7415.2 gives 16.1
